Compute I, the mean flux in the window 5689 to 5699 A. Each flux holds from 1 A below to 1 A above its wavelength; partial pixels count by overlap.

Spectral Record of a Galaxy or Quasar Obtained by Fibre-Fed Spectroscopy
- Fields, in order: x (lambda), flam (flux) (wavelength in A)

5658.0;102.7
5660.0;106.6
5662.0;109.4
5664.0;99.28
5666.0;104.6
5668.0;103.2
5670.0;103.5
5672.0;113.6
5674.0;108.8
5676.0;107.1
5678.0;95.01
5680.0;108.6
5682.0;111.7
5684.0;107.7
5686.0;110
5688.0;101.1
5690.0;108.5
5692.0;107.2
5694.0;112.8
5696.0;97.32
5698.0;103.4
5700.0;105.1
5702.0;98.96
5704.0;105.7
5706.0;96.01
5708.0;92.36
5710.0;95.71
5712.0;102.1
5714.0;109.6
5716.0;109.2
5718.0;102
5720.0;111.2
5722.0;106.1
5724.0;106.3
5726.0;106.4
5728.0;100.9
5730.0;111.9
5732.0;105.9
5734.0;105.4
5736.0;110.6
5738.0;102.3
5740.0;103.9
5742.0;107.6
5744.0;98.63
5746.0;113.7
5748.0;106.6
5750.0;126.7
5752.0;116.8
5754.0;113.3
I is 106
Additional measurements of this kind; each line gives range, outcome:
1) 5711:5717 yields 107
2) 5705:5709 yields 94.2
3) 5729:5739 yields 107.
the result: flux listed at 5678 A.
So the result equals 95.01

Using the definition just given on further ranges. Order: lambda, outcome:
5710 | 95.71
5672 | 113.6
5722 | 106.1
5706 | 96.01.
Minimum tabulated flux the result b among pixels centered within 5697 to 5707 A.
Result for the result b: 96.01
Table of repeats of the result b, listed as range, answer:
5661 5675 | 99.28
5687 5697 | 97.32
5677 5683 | 95.01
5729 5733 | 105.9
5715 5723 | 102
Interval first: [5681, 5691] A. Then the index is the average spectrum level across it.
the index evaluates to 108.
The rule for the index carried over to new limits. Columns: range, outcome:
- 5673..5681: 105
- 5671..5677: 110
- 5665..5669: 104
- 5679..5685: 109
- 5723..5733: 106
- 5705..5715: 99.2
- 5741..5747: 107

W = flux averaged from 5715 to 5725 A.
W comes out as 107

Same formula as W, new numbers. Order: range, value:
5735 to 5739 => 106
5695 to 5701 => 102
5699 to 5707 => 101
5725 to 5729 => 104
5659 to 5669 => 105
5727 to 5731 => 106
